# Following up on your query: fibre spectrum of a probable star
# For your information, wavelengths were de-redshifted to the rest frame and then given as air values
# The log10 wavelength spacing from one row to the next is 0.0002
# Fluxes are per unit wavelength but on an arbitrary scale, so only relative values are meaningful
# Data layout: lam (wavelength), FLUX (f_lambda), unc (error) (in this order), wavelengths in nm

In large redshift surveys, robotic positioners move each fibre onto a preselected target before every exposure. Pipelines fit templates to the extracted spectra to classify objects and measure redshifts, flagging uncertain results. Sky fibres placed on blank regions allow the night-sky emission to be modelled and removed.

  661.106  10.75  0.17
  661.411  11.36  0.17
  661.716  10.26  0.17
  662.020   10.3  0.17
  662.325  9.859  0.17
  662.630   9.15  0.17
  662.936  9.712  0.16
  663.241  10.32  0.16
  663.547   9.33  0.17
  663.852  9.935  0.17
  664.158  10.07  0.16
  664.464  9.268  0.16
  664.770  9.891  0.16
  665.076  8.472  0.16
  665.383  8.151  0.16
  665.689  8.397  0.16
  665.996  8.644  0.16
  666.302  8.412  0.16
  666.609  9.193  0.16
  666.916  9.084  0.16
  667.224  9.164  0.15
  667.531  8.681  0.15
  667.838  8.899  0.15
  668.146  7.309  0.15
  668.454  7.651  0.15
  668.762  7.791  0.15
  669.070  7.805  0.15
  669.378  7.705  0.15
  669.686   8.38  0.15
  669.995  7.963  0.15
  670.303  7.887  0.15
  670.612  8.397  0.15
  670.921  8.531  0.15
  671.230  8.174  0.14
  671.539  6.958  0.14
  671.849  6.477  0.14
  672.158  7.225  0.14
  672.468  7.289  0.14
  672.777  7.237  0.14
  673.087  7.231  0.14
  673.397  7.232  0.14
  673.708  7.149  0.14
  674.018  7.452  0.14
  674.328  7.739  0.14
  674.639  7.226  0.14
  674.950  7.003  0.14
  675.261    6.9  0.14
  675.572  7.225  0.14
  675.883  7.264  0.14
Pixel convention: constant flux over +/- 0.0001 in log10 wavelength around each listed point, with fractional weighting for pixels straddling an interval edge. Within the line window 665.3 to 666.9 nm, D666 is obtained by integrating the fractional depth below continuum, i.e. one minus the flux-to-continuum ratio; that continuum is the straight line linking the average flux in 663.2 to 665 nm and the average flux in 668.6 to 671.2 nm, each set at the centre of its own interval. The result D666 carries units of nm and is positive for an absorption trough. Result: 0.09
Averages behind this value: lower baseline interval 9.71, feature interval 8.63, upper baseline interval 8.06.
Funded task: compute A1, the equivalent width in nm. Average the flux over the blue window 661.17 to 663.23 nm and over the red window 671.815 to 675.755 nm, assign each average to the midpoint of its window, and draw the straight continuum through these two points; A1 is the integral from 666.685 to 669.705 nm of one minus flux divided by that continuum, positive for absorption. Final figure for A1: 0.13 nm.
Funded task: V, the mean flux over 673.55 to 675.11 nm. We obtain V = 7.31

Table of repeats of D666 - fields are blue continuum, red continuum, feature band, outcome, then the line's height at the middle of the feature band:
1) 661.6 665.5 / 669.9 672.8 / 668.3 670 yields 0.06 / 8.18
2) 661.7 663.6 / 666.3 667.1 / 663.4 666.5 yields 0.10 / 9.36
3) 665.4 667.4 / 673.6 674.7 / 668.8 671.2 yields 0.02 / 8.14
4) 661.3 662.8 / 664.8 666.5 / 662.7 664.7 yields -0.07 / 9.41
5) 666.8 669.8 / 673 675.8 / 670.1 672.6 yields 0.04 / 7.74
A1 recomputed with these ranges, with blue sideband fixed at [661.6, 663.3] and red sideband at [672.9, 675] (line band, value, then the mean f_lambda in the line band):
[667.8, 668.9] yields 0.10 nm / 7.81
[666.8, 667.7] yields -0.02 nm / 8.97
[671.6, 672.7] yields 0.10 nm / 7.01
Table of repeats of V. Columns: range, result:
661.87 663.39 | 9.86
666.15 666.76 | 8.8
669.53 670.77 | 8.16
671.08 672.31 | 7.2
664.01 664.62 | 9.67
